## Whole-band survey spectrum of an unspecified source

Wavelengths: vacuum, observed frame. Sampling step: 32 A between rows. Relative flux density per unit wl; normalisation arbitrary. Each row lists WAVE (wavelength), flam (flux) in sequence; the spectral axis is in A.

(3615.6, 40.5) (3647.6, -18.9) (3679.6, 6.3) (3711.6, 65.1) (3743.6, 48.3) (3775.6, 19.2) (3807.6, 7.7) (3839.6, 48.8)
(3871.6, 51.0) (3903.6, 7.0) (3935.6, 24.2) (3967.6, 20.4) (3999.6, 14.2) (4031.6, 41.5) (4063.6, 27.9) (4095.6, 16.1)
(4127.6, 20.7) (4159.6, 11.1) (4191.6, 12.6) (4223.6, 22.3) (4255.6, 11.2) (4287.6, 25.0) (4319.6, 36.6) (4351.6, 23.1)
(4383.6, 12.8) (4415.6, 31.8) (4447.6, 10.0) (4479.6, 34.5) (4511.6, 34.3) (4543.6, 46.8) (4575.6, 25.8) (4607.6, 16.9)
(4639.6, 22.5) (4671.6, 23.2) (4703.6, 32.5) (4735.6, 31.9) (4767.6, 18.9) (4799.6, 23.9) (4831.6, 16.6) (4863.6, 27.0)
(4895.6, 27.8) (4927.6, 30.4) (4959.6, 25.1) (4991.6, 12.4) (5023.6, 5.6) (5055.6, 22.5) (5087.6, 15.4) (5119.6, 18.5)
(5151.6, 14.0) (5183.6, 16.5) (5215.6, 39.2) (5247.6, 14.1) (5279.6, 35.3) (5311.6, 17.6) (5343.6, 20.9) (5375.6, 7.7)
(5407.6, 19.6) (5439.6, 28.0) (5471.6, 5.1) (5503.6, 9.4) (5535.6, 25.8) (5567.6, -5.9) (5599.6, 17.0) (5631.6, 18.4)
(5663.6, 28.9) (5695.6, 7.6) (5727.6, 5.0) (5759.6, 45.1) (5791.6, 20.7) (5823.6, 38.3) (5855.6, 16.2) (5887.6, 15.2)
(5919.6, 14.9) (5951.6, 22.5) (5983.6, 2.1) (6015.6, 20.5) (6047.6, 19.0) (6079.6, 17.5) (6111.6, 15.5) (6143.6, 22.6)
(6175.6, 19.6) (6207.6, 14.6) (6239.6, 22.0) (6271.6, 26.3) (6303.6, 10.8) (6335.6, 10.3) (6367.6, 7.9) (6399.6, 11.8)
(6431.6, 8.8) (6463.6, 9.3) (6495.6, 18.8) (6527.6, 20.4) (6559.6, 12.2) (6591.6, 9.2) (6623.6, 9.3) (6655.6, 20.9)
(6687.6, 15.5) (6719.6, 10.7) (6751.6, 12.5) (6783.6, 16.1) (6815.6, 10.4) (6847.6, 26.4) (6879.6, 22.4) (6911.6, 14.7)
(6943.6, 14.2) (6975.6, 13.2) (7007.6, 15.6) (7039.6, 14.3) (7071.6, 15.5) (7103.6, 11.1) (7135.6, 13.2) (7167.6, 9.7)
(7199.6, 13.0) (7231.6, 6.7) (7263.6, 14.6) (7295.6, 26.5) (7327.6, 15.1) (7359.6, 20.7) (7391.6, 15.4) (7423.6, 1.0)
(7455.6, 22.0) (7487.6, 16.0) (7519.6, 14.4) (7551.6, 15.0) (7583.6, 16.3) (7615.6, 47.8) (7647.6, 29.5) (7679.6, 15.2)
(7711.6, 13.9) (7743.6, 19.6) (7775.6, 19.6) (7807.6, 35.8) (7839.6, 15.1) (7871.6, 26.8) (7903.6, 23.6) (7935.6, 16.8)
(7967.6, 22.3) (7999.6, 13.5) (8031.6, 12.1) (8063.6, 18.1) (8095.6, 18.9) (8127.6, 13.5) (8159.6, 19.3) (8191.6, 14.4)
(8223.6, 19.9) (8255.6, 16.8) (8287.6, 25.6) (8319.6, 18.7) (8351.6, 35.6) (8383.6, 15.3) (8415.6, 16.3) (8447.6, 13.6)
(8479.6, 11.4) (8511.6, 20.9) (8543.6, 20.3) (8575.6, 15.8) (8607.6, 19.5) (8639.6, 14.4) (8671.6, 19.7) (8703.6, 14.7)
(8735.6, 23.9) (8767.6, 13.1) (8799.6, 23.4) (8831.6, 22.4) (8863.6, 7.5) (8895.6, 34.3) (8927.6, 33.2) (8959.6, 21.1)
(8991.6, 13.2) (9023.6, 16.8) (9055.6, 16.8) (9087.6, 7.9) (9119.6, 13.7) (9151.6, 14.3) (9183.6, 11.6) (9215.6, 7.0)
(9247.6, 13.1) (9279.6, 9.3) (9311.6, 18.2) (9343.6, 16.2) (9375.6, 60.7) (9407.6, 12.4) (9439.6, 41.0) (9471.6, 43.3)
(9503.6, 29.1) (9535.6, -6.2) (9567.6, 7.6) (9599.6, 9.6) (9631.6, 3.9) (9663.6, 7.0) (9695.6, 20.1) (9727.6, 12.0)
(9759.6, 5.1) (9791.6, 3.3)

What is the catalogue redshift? 0.162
